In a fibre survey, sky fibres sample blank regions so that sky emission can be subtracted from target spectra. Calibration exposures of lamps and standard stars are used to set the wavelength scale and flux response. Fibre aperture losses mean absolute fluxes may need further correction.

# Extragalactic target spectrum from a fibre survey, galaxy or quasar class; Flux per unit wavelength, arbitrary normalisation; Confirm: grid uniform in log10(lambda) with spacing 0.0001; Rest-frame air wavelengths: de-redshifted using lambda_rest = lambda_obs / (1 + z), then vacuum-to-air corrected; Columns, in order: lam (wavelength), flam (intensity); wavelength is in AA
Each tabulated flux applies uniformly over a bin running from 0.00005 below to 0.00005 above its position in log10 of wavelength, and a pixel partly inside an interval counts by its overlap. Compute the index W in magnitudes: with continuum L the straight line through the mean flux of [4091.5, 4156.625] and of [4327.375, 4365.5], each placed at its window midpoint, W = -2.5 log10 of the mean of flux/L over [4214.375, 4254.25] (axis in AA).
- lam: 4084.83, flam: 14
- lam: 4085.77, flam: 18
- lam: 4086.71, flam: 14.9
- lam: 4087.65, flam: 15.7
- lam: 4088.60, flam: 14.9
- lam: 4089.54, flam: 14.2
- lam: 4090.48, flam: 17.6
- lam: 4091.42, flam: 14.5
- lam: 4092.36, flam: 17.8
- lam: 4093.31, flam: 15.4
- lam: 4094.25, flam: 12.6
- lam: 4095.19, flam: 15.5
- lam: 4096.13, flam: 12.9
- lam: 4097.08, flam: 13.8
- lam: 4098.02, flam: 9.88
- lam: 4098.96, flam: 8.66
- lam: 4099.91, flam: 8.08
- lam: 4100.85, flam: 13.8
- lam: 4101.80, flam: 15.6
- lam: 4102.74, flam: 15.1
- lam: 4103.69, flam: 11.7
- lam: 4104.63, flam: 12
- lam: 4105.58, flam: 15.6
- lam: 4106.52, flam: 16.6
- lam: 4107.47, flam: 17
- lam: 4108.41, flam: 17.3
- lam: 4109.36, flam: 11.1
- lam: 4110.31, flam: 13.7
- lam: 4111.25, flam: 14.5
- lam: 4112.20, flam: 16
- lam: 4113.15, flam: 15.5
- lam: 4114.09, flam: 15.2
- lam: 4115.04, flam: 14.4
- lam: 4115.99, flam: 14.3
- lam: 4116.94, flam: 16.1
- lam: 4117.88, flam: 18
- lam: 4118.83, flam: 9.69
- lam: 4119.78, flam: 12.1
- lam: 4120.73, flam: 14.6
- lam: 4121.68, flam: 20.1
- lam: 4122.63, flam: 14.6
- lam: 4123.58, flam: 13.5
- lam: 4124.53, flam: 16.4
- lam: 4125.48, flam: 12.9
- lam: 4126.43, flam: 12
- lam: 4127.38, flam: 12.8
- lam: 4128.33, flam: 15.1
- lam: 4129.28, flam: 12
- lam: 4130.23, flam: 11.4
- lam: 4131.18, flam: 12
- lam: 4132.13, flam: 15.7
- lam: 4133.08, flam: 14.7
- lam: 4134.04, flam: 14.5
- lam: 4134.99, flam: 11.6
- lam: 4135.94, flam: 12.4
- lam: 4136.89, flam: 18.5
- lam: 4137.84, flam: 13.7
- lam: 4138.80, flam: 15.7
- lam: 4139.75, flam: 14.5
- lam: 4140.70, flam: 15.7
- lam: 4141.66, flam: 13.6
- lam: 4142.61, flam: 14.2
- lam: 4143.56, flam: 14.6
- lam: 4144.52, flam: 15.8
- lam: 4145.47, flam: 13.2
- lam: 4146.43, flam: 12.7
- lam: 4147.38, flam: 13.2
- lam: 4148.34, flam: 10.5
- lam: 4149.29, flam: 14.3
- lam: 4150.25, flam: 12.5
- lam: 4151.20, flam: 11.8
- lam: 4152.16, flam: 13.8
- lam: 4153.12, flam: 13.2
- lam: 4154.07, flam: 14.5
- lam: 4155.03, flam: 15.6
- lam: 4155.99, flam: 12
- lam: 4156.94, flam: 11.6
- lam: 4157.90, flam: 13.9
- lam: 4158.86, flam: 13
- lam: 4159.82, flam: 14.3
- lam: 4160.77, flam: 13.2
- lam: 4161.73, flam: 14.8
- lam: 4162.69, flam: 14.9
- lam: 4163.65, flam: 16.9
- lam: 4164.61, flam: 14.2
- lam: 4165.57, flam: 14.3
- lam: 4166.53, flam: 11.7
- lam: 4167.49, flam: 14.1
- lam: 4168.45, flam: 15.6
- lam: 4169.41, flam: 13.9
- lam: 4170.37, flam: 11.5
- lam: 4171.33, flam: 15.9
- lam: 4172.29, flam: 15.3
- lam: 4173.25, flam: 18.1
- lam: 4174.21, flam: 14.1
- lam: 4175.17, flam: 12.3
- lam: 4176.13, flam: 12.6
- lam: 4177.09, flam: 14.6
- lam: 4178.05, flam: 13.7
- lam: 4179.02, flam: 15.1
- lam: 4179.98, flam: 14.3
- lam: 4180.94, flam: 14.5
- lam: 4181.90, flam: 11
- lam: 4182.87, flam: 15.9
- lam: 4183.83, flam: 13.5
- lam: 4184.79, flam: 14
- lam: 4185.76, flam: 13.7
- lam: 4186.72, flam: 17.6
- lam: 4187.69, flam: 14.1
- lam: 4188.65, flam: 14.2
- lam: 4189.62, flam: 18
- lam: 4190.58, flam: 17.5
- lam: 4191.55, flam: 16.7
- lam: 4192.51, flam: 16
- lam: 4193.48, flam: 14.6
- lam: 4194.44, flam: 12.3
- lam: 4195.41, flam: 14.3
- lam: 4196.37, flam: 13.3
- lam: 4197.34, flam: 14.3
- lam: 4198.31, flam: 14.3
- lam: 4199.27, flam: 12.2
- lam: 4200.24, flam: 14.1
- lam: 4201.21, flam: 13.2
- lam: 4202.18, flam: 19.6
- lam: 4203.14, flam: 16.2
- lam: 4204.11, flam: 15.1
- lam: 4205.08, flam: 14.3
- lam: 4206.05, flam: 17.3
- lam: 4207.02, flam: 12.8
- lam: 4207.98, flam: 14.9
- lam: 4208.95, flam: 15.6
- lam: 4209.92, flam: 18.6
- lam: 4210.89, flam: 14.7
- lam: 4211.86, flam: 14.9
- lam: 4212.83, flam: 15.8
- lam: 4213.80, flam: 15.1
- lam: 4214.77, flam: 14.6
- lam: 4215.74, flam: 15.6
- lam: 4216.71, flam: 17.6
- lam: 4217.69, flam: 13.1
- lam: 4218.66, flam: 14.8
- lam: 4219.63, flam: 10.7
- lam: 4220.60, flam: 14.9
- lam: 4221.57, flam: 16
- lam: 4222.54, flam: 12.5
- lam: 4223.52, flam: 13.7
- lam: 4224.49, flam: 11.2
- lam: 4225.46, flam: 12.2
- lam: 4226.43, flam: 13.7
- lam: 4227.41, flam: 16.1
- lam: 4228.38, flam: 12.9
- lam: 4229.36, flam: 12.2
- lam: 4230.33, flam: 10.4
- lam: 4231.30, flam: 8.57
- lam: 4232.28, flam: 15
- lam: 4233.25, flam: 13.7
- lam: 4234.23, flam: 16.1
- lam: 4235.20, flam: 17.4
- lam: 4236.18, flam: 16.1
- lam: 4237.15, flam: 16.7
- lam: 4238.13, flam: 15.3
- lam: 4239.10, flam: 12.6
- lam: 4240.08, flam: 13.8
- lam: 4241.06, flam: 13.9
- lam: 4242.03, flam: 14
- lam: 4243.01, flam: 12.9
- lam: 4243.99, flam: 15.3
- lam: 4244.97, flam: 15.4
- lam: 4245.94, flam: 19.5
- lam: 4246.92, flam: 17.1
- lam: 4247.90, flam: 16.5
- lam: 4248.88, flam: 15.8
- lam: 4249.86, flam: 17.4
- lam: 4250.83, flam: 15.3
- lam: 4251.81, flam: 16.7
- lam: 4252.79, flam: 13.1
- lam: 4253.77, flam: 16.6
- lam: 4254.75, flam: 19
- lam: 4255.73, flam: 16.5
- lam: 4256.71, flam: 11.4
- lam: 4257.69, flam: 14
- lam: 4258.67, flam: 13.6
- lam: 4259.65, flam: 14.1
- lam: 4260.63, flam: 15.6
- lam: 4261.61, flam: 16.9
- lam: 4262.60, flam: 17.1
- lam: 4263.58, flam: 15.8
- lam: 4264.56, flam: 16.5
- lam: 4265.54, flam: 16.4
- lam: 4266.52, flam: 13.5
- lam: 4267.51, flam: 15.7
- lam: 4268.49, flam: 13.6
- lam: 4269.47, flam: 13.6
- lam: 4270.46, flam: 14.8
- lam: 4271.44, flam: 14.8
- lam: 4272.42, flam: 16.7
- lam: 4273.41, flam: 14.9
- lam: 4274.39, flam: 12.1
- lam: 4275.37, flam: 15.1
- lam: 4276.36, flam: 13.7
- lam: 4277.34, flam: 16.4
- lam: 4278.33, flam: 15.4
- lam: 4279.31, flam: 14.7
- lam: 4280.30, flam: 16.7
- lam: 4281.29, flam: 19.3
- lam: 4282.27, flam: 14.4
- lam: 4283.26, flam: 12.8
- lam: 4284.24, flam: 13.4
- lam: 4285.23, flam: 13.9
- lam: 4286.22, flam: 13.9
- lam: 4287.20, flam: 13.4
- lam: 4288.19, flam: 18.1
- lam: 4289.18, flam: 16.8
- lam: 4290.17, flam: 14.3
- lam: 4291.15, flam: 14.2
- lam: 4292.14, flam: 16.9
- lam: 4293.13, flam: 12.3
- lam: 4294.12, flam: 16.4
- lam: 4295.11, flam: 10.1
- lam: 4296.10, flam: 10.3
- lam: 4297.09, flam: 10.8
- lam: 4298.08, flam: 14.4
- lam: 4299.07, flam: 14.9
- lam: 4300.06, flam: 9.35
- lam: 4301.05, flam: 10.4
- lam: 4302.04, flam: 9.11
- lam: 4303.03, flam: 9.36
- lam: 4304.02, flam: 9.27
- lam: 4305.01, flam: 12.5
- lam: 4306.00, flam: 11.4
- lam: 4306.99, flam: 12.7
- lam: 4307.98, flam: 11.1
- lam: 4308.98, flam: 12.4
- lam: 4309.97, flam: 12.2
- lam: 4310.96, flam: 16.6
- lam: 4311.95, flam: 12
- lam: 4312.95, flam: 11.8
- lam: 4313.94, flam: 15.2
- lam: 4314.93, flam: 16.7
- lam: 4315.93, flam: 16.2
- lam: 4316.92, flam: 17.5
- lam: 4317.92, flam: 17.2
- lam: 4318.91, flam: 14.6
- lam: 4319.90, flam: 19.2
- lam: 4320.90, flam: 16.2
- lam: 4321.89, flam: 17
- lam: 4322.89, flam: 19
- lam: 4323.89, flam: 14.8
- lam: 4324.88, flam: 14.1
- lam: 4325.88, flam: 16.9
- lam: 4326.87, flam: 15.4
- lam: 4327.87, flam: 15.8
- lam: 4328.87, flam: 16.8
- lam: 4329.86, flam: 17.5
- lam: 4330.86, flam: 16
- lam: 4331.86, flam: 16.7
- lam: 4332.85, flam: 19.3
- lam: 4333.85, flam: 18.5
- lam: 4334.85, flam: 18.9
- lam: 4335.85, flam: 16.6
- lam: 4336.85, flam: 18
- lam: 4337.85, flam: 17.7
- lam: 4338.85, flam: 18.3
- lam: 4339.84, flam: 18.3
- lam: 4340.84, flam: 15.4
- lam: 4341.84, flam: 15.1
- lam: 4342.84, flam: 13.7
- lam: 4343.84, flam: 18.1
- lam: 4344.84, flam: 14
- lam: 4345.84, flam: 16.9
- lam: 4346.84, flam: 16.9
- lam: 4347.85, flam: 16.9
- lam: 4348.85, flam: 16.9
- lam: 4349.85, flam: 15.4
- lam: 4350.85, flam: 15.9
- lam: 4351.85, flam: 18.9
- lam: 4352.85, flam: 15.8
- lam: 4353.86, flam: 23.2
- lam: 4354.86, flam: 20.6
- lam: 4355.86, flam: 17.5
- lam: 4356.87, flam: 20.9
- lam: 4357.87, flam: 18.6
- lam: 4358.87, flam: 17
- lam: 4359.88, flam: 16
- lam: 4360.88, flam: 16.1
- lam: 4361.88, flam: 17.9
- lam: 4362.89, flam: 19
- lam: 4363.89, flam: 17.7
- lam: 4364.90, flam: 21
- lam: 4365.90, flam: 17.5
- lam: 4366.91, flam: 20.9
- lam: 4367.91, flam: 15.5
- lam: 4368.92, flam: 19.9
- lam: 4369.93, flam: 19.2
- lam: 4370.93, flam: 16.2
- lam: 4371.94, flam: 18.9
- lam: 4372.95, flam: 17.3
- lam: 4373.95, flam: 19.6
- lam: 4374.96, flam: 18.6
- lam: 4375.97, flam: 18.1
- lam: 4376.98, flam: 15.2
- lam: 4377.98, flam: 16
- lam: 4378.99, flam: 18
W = 0.08 mag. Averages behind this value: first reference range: 14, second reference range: 17.5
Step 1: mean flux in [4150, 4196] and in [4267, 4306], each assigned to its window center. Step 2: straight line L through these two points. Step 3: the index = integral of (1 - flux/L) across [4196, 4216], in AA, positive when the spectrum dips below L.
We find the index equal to -1.3 AA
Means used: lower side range 14.3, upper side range 13.8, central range 15.1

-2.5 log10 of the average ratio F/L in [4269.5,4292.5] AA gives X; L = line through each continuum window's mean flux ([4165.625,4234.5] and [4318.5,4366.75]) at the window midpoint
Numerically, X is 0.07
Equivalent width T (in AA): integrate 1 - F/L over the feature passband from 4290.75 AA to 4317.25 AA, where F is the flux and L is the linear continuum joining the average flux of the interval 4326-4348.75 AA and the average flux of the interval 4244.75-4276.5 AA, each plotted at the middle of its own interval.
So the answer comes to 5.64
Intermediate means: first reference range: 15.4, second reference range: 16.9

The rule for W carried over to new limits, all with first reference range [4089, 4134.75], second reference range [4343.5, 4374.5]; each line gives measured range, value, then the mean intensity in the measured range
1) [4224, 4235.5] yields 0.20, 13.2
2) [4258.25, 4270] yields 0.09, 15.2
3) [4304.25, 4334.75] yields 0.13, 15.4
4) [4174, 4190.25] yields 0.06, 14.3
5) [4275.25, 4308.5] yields 0.25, 13.4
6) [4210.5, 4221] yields 0.07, 14.7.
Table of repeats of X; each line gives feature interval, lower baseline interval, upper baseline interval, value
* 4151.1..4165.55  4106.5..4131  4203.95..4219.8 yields 0.06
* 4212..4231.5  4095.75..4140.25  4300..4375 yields 0.11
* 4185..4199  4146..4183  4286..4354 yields -0.07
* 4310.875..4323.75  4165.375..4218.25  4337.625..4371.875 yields 0.06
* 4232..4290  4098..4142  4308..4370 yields 0.04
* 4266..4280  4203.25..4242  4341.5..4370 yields 0.07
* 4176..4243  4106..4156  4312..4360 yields 0.05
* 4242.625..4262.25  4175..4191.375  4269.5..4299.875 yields -0.08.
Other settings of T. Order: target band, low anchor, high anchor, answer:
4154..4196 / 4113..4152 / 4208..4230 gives -0.6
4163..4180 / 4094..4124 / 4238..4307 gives -0.2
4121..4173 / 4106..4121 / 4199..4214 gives 3.4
